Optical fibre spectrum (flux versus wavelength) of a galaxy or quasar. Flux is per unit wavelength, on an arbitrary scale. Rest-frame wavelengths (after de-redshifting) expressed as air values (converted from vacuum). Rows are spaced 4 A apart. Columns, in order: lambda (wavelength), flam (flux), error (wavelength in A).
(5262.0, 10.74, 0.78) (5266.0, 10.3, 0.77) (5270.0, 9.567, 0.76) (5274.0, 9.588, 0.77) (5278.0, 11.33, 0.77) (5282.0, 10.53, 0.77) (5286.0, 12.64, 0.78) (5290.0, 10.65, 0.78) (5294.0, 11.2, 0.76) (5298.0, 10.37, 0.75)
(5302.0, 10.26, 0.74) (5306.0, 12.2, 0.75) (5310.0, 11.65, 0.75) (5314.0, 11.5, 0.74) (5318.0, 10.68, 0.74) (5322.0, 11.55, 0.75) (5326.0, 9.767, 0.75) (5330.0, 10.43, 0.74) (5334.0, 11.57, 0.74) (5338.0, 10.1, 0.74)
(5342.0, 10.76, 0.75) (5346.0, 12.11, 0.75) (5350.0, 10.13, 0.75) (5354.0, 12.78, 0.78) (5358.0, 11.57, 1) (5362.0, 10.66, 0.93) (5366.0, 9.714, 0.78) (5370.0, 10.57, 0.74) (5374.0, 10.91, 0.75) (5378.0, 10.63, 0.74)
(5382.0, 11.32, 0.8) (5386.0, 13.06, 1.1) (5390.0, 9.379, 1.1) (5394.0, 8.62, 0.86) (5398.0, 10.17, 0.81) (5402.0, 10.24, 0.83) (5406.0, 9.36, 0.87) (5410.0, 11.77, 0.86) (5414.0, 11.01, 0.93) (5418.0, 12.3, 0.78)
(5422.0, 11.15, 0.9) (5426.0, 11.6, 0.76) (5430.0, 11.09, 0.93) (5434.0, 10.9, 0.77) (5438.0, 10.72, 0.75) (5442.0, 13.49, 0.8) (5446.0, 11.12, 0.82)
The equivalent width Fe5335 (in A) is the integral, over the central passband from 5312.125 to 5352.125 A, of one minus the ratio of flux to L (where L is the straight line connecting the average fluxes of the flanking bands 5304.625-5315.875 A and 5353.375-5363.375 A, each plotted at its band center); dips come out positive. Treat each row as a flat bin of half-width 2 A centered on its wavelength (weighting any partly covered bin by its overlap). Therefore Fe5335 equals 2.8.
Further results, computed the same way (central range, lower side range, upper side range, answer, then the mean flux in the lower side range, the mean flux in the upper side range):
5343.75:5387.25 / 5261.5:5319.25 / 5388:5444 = -1.3 A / 10.9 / 10.8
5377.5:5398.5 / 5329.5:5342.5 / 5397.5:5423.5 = 0.6 A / 10.7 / 10.9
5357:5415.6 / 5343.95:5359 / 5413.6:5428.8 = 5.1 A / 11.6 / 11.5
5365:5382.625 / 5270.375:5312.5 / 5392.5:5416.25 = -0.3 A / 11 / 10.3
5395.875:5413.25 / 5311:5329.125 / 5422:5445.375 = 1.4 A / 10.9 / 11.5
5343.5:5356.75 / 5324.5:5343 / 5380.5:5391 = -1.0 A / 10.5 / 11.4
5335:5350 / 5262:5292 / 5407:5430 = 0.1 A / 10.7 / 11.4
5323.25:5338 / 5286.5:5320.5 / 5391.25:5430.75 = 0.6 A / 11.1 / 10.7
